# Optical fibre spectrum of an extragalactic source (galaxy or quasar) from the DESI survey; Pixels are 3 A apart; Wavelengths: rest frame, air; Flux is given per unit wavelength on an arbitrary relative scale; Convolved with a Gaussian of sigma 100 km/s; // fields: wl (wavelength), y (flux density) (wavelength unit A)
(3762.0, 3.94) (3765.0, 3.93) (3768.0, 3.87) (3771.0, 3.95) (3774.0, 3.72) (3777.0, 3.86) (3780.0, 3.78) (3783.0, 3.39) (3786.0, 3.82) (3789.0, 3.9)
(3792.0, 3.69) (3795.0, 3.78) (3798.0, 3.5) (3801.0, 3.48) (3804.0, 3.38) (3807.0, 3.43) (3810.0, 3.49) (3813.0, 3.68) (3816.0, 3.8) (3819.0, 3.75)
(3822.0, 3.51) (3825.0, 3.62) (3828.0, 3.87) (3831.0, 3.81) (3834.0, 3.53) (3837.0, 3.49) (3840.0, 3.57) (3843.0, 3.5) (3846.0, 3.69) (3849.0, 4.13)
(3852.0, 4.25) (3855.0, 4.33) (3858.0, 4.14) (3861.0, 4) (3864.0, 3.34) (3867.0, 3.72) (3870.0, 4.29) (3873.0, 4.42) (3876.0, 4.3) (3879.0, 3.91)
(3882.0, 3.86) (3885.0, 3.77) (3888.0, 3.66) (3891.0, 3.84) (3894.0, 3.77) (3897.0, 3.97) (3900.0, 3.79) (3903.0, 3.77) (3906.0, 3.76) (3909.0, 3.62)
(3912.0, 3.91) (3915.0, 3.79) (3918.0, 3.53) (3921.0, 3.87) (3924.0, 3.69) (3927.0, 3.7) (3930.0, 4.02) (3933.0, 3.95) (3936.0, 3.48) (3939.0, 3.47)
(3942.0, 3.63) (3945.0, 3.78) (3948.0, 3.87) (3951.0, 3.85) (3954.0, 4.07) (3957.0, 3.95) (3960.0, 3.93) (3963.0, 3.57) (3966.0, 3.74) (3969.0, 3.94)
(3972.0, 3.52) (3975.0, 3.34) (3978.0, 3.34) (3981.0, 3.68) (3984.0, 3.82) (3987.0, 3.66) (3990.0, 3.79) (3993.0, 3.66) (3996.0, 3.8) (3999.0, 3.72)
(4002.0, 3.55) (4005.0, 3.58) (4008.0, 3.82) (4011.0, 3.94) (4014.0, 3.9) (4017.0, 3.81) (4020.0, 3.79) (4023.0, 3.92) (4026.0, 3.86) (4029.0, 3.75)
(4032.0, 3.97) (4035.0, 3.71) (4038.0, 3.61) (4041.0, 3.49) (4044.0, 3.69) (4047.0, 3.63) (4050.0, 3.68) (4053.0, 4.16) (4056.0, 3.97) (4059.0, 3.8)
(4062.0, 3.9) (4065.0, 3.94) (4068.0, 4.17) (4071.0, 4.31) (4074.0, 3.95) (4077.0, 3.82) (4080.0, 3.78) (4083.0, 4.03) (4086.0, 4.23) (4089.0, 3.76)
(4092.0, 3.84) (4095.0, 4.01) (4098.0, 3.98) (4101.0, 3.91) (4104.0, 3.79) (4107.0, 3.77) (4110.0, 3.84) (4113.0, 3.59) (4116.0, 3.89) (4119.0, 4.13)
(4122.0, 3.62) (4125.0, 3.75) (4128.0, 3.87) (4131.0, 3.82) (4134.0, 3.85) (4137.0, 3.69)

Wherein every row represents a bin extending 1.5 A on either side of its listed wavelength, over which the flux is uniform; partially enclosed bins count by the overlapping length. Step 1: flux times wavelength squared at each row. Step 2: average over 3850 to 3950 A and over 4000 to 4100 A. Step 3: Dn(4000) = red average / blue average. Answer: 1.1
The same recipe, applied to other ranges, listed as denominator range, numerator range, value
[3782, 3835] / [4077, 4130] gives 1.23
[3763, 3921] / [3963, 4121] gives 1.11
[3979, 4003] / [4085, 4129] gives 1.10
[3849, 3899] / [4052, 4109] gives 1.10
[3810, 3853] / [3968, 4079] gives 1.12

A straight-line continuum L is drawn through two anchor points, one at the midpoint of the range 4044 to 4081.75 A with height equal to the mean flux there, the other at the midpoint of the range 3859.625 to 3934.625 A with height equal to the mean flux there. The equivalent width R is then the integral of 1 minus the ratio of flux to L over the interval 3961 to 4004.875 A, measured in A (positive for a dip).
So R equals 2.6 A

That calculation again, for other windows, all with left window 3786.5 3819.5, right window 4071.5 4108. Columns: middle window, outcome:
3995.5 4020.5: 0.46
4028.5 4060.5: 0.85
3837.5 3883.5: -3.33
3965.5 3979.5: 0.87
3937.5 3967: -0.06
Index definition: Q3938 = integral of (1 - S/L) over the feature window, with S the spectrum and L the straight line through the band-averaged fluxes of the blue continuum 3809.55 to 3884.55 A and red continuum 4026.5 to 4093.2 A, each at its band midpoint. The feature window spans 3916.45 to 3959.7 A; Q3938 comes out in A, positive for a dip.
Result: 0.85 A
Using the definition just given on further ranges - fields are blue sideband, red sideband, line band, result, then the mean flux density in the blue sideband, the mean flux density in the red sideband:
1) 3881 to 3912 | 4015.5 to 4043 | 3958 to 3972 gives 0.0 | 3.79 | 3.77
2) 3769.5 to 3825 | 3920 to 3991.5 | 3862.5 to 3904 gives -2.1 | 3.66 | 3.73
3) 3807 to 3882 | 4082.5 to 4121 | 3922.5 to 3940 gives 0.6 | 3.83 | 3.9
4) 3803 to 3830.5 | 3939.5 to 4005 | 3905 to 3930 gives -0.4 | 3.63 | 3.72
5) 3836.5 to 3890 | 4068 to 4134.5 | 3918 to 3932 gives 0.4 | 3.92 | 3.9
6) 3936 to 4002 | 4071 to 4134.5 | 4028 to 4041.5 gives 0.3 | 3.71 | 3.88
